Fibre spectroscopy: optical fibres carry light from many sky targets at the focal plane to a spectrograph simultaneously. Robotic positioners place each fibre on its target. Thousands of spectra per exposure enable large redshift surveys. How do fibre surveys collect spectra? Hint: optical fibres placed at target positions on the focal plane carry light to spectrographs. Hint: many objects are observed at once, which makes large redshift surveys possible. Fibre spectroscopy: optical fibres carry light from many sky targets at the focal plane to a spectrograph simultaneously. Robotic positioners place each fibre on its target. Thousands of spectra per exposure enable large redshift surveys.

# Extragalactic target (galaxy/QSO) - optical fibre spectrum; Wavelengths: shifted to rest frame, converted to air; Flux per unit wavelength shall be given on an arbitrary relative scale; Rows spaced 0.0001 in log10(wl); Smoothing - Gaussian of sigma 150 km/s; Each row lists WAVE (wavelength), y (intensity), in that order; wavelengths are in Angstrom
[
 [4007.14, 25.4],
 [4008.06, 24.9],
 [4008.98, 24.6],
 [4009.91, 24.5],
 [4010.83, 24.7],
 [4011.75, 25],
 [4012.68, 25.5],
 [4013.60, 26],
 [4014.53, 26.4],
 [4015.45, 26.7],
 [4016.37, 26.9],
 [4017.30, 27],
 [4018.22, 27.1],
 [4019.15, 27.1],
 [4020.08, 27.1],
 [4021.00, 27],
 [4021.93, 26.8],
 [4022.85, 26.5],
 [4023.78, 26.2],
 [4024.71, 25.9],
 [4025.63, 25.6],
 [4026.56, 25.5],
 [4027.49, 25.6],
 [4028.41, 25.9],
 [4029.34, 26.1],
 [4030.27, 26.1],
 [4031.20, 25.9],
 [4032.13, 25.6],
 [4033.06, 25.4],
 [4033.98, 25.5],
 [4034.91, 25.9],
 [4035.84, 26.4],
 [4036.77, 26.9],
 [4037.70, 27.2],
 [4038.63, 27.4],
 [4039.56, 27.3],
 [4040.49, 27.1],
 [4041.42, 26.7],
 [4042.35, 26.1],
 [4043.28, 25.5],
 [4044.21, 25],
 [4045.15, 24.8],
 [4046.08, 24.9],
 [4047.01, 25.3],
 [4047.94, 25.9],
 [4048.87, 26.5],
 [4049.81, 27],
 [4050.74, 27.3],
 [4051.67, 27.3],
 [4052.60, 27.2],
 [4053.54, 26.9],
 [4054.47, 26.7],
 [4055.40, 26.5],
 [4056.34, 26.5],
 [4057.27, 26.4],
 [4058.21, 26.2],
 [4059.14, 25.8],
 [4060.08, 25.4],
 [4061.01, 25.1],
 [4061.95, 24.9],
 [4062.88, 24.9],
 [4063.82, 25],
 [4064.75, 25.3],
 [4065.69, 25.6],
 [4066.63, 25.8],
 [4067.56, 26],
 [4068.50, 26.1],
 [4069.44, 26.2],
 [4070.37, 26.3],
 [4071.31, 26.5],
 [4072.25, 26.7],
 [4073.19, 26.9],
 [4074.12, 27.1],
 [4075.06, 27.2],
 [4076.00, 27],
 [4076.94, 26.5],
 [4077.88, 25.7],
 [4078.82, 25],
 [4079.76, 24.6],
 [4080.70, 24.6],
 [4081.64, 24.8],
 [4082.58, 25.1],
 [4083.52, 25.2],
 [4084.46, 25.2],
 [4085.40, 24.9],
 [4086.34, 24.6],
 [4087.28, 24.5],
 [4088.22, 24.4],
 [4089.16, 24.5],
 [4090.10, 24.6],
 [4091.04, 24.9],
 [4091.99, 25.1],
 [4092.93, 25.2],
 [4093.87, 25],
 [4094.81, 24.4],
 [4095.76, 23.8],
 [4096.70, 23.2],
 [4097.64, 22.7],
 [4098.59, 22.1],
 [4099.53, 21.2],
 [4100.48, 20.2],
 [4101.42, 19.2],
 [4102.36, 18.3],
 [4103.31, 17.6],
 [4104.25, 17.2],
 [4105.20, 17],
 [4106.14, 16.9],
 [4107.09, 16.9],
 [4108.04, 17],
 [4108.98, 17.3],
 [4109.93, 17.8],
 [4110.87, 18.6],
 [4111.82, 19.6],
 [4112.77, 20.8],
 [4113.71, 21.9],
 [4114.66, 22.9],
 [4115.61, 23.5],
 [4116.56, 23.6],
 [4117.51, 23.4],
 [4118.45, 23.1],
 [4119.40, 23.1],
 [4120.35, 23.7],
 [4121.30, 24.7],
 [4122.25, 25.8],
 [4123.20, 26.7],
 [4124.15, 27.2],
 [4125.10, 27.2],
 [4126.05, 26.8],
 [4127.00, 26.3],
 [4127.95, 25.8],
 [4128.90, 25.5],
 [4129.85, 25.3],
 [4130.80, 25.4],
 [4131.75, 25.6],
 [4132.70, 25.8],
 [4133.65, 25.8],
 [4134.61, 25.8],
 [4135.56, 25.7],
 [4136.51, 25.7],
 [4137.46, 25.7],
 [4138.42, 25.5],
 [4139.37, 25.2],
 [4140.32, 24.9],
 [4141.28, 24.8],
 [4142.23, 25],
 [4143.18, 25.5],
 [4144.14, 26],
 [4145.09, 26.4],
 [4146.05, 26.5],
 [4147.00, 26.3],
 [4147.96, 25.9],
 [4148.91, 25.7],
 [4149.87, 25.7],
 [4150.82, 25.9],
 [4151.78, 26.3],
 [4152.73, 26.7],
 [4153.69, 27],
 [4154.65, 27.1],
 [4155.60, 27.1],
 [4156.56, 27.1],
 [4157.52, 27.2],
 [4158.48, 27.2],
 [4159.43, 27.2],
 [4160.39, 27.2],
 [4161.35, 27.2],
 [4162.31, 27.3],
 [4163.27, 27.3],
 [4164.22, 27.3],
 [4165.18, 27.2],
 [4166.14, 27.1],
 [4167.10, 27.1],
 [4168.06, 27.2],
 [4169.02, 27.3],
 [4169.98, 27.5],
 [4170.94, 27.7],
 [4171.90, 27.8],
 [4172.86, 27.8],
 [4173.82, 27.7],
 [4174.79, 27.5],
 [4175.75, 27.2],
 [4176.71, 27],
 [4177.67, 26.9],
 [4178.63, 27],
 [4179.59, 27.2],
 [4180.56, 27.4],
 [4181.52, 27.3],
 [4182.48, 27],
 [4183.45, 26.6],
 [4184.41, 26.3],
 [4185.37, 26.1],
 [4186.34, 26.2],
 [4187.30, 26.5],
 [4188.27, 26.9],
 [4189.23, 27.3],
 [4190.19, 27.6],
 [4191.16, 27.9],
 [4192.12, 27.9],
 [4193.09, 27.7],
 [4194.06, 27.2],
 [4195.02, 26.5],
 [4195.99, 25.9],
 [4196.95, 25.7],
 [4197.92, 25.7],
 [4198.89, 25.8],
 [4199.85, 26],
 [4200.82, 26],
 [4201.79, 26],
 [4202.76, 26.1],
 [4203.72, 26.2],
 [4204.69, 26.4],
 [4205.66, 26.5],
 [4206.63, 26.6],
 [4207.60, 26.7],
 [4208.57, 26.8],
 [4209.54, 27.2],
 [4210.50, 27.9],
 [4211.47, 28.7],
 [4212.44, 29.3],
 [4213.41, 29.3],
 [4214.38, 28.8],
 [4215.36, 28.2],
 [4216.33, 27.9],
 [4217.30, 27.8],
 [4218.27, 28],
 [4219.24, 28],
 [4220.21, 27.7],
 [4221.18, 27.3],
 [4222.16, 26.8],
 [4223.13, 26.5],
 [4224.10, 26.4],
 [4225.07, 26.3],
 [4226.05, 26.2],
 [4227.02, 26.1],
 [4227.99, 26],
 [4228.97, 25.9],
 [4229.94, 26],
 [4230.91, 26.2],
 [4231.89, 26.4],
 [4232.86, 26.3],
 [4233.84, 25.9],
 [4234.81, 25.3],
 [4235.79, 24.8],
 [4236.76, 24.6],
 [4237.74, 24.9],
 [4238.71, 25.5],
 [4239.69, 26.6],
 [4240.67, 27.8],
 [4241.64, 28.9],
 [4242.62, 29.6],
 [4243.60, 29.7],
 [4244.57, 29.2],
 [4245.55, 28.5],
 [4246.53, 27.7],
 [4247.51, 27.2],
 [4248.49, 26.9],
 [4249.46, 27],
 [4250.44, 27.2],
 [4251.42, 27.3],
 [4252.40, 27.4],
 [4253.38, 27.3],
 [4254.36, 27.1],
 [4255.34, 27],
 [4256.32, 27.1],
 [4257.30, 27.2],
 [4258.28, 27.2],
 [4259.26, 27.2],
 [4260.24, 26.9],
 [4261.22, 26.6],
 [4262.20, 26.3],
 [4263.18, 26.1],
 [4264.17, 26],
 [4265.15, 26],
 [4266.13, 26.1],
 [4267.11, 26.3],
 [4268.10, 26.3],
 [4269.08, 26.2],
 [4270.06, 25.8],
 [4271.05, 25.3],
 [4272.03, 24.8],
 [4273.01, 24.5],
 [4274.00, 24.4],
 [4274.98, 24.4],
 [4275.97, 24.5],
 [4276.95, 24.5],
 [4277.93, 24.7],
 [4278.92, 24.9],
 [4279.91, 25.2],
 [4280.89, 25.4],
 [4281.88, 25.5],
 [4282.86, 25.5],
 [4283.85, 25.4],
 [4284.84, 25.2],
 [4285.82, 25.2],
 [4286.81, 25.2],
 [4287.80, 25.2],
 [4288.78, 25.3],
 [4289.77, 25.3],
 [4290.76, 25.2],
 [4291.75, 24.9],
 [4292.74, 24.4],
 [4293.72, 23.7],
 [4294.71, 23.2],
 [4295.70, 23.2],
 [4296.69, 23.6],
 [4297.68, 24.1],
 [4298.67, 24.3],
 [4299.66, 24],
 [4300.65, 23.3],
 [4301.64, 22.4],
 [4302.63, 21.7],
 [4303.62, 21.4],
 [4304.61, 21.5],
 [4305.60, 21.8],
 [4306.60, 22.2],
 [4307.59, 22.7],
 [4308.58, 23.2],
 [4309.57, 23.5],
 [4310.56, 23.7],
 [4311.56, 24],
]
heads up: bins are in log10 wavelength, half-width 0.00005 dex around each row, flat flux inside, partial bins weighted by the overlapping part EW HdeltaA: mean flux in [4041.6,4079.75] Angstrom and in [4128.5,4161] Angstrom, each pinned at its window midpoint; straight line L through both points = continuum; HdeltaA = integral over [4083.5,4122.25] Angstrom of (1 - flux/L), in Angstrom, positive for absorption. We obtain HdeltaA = 6.1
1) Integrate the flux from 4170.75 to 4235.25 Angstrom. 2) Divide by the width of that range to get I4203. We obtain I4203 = 26.9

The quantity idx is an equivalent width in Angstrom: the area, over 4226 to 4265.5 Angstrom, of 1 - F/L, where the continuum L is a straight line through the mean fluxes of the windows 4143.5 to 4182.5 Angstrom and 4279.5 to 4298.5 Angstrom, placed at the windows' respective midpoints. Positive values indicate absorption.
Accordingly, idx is -2.0 Angstrom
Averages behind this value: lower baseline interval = 27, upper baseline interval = 24.8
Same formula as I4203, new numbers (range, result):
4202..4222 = 27.5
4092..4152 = 23.5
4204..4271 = 27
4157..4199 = 27.1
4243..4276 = 26.6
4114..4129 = 24.9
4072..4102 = 24.5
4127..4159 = 26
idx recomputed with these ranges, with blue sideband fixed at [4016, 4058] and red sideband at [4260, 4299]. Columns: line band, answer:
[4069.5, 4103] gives 2.08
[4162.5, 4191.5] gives -1.72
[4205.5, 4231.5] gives -1.84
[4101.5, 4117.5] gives 4.11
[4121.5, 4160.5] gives -0.45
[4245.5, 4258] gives -0.98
